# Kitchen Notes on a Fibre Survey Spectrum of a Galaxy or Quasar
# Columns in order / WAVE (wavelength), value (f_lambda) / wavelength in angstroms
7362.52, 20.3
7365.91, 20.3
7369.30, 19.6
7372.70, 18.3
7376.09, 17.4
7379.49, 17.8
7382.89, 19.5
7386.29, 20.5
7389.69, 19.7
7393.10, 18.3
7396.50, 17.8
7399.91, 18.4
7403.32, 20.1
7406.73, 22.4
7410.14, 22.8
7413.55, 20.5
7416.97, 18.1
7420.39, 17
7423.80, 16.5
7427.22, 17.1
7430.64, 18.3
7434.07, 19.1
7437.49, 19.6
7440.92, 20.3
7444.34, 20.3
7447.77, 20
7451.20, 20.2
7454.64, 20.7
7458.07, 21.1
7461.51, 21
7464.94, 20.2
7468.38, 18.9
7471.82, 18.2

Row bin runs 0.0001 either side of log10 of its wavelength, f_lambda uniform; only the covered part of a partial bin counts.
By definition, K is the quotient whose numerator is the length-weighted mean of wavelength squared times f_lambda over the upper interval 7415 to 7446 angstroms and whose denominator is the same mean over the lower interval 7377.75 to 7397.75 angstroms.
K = 0.99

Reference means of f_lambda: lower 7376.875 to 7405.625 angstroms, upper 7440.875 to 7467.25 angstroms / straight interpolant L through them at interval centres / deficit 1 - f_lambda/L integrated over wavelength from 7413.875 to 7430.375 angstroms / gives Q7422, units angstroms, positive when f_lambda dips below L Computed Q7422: 1.8 angstroms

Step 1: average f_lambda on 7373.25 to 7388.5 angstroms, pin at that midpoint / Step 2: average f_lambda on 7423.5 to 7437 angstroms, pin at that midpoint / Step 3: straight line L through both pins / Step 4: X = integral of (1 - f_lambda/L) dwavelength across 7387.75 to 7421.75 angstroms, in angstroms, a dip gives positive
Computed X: -2.0 angstroms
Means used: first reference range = 18.8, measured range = 19.5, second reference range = 18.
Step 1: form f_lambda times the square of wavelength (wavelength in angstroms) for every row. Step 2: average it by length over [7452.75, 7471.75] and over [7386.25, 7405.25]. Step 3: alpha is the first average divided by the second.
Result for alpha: 1.1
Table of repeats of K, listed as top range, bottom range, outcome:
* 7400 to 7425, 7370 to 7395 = 1.05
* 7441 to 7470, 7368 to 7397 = 1.10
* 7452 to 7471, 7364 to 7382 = 1.11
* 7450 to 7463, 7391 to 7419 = 1.06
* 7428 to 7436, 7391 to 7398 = 1.03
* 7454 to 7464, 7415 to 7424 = 1.21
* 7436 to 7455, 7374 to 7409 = 1.06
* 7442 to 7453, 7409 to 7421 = 1.03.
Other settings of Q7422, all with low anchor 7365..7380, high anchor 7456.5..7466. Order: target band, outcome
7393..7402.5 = 0.5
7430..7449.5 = 0.6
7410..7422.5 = 0.4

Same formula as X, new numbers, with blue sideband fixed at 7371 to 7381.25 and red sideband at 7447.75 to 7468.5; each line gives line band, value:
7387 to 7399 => -0.2 angstroms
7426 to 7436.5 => 0.7 angstroms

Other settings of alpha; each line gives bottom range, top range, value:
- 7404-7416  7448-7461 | 0.97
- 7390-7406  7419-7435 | 0.93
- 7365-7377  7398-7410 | 1.10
